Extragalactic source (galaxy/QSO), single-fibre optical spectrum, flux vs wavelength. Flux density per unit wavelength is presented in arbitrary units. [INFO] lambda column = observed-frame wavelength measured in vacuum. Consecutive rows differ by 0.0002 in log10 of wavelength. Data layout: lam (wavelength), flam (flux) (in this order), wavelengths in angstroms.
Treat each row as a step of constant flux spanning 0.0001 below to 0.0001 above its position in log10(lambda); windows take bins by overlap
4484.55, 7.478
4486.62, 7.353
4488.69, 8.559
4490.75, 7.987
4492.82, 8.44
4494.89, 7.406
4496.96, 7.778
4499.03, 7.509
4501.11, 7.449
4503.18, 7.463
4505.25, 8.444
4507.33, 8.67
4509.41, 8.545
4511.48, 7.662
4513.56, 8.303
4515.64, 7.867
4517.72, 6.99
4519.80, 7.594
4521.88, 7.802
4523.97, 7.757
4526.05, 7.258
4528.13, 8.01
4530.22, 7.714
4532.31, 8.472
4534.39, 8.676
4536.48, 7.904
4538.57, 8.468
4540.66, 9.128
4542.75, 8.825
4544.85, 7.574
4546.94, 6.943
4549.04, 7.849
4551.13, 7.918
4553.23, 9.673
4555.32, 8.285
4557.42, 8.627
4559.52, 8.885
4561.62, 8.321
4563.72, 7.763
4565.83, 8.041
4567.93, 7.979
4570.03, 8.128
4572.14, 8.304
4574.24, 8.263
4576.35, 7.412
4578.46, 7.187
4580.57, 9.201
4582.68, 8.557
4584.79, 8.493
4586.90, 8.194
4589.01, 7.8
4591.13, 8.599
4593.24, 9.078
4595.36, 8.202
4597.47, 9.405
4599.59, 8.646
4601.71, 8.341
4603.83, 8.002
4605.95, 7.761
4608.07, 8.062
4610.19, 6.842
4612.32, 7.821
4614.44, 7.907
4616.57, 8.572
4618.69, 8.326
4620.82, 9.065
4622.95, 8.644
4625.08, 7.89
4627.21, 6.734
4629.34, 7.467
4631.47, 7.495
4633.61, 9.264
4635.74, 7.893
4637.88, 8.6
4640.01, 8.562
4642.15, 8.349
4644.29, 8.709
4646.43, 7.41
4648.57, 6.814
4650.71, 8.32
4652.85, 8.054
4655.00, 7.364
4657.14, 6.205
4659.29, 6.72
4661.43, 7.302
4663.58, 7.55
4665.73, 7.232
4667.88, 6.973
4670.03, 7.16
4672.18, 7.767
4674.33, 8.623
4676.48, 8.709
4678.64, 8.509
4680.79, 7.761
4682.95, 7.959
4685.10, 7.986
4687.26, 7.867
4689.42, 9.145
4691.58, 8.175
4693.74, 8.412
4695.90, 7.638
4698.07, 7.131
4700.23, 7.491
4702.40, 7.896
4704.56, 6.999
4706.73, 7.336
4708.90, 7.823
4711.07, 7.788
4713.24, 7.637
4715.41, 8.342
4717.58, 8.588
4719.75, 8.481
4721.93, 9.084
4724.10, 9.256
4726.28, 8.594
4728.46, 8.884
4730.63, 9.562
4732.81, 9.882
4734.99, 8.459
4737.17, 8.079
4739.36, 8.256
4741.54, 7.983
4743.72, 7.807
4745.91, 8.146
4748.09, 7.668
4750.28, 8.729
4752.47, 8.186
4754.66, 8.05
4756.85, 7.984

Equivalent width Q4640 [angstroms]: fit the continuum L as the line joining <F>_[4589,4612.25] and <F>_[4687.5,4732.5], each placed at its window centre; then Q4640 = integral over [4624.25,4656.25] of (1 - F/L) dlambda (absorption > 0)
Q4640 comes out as 1.3 angstroms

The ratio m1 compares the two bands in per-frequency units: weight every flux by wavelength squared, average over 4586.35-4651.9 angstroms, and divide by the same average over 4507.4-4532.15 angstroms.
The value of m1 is 1.1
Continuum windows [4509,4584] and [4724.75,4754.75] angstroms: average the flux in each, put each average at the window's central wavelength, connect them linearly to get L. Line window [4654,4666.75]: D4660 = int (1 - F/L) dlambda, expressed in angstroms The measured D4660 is 1.93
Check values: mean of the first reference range 8.11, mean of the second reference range 8.47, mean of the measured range 7.06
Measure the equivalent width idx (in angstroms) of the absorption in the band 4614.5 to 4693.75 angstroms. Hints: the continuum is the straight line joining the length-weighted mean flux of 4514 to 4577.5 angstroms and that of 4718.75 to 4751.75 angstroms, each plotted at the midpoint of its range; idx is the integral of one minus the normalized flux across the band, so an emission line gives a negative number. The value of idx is 4.2 angstroms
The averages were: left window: 8.08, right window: 8.59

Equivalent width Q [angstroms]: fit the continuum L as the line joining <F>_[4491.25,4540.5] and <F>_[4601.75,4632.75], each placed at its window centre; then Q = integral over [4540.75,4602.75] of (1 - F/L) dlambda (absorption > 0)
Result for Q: -2.9 angstroms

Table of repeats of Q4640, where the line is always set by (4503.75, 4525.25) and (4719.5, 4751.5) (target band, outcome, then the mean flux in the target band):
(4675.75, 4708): 2.0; 7.92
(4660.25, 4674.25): 1.6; 7.42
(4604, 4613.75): 0.7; 7.67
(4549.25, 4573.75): -0.8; 8.34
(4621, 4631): 0.6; 7.8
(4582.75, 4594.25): -0.4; 8.44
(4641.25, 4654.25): 0.6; 7.92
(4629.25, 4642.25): 0.0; 8.28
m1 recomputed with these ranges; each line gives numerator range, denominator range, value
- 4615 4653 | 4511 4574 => 1.04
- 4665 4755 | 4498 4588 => 1.08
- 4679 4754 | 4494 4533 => 1.15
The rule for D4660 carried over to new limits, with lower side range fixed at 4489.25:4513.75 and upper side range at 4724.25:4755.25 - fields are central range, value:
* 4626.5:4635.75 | 0.51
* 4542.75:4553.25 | 0.21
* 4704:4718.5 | 1.05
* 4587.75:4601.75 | -0.72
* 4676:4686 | 0.24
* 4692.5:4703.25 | 0.86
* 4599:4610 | 0.21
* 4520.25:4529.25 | 0.36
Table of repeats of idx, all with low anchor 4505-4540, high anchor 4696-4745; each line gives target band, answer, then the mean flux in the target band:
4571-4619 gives -0.7 angstroms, 8.21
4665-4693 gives 0.6 angstroms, 8.01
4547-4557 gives -0.3 angstroms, 8.3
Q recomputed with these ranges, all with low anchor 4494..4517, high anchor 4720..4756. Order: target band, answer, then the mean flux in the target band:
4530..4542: -0.69 angstroms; 8.45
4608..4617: 0.47 angstroms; 7.76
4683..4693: 0.16 angstroms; 8.27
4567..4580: 0.26 angstroms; 7.93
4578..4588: -0.34 angstroms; 8.4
